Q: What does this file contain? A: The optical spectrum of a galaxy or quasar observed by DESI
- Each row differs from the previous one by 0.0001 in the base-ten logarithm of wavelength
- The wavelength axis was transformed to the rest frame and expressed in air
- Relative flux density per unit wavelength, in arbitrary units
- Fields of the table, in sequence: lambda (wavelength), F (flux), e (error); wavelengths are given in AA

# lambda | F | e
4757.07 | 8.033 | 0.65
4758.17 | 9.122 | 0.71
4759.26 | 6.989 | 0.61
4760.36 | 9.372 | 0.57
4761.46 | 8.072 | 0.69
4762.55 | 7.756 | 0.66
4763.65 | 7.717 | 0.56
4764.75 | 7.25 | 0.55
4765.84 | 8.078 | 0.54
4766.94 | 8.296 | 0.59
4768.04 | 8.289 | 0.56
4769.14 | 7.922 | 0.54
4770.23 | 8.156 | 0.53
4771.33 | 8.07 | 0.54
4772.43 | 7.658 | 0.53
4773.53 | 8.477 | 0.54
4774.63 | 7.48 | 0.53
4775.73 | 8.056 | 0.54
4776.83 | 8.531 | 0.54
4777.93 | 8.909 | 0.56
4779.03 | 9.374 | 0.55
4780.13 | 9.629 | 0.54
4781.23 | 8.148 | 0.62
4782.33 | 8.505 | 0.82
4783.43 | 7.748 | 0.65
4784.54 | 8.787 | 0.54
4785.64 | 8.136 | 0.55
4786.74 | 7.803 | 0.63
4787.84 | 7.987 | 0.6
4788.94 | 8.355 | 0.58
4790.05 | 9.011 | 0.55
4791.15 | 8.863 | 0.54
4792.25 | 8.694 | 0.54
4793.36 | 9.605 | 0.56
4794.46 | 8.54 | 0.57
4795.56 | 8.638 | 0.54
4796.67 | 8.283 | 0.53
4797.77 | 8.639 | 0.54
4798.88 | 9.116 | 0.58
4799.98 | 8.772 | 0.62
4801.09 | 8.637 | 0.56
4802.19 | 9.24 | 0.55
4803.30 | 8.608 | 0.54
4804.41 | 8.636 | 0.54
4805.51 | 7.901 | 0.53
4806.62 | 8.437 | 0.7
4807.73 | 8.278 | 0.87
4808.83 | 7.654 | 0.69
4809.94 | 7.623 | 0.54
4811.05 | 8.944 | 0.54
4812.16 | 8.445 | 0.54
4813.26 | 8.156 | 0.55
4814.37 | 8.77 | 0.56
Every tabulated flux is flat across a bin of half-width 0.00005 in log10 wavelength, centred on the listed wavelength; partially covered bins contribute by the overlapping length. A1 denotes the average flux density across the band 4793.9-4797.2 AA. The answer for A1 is 8.5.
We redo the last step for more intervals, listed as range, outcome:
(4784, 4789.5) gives 8.21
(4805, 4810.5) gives 7.97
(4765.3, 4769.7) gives 8.15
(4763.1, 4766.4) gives 7.68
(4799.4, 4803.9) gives 8.81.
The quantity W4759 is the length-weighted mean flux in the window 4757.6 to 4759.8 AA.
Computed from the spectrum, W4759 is 8.06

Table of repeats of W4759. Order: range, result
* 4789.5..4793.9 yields 9.04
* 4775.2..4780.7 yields 8.9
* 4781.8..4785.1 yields 8.33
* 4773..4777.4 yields 8.14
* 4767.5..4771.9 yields 8.11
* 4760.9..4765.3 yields 7.71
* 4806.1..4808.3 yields 8.36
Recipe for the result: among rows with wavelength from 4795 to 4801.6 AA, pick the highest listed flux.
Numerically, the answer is 9.116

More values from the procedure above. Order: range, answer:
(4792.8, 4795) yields 9.605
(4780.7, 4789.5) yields 8.787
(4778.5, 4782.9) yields 9.629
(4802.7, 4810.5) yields 8.636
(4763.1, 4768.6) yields 8.296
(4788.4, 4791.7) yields 9.011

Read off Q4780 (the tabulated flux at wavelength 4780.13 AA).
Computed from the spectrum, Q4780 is 9.629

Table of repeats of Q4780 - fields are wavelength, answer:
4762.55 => 7.756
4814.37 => 8.77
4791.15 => 8.863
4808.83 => 7.654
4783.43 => 7.748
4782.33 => 8.505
